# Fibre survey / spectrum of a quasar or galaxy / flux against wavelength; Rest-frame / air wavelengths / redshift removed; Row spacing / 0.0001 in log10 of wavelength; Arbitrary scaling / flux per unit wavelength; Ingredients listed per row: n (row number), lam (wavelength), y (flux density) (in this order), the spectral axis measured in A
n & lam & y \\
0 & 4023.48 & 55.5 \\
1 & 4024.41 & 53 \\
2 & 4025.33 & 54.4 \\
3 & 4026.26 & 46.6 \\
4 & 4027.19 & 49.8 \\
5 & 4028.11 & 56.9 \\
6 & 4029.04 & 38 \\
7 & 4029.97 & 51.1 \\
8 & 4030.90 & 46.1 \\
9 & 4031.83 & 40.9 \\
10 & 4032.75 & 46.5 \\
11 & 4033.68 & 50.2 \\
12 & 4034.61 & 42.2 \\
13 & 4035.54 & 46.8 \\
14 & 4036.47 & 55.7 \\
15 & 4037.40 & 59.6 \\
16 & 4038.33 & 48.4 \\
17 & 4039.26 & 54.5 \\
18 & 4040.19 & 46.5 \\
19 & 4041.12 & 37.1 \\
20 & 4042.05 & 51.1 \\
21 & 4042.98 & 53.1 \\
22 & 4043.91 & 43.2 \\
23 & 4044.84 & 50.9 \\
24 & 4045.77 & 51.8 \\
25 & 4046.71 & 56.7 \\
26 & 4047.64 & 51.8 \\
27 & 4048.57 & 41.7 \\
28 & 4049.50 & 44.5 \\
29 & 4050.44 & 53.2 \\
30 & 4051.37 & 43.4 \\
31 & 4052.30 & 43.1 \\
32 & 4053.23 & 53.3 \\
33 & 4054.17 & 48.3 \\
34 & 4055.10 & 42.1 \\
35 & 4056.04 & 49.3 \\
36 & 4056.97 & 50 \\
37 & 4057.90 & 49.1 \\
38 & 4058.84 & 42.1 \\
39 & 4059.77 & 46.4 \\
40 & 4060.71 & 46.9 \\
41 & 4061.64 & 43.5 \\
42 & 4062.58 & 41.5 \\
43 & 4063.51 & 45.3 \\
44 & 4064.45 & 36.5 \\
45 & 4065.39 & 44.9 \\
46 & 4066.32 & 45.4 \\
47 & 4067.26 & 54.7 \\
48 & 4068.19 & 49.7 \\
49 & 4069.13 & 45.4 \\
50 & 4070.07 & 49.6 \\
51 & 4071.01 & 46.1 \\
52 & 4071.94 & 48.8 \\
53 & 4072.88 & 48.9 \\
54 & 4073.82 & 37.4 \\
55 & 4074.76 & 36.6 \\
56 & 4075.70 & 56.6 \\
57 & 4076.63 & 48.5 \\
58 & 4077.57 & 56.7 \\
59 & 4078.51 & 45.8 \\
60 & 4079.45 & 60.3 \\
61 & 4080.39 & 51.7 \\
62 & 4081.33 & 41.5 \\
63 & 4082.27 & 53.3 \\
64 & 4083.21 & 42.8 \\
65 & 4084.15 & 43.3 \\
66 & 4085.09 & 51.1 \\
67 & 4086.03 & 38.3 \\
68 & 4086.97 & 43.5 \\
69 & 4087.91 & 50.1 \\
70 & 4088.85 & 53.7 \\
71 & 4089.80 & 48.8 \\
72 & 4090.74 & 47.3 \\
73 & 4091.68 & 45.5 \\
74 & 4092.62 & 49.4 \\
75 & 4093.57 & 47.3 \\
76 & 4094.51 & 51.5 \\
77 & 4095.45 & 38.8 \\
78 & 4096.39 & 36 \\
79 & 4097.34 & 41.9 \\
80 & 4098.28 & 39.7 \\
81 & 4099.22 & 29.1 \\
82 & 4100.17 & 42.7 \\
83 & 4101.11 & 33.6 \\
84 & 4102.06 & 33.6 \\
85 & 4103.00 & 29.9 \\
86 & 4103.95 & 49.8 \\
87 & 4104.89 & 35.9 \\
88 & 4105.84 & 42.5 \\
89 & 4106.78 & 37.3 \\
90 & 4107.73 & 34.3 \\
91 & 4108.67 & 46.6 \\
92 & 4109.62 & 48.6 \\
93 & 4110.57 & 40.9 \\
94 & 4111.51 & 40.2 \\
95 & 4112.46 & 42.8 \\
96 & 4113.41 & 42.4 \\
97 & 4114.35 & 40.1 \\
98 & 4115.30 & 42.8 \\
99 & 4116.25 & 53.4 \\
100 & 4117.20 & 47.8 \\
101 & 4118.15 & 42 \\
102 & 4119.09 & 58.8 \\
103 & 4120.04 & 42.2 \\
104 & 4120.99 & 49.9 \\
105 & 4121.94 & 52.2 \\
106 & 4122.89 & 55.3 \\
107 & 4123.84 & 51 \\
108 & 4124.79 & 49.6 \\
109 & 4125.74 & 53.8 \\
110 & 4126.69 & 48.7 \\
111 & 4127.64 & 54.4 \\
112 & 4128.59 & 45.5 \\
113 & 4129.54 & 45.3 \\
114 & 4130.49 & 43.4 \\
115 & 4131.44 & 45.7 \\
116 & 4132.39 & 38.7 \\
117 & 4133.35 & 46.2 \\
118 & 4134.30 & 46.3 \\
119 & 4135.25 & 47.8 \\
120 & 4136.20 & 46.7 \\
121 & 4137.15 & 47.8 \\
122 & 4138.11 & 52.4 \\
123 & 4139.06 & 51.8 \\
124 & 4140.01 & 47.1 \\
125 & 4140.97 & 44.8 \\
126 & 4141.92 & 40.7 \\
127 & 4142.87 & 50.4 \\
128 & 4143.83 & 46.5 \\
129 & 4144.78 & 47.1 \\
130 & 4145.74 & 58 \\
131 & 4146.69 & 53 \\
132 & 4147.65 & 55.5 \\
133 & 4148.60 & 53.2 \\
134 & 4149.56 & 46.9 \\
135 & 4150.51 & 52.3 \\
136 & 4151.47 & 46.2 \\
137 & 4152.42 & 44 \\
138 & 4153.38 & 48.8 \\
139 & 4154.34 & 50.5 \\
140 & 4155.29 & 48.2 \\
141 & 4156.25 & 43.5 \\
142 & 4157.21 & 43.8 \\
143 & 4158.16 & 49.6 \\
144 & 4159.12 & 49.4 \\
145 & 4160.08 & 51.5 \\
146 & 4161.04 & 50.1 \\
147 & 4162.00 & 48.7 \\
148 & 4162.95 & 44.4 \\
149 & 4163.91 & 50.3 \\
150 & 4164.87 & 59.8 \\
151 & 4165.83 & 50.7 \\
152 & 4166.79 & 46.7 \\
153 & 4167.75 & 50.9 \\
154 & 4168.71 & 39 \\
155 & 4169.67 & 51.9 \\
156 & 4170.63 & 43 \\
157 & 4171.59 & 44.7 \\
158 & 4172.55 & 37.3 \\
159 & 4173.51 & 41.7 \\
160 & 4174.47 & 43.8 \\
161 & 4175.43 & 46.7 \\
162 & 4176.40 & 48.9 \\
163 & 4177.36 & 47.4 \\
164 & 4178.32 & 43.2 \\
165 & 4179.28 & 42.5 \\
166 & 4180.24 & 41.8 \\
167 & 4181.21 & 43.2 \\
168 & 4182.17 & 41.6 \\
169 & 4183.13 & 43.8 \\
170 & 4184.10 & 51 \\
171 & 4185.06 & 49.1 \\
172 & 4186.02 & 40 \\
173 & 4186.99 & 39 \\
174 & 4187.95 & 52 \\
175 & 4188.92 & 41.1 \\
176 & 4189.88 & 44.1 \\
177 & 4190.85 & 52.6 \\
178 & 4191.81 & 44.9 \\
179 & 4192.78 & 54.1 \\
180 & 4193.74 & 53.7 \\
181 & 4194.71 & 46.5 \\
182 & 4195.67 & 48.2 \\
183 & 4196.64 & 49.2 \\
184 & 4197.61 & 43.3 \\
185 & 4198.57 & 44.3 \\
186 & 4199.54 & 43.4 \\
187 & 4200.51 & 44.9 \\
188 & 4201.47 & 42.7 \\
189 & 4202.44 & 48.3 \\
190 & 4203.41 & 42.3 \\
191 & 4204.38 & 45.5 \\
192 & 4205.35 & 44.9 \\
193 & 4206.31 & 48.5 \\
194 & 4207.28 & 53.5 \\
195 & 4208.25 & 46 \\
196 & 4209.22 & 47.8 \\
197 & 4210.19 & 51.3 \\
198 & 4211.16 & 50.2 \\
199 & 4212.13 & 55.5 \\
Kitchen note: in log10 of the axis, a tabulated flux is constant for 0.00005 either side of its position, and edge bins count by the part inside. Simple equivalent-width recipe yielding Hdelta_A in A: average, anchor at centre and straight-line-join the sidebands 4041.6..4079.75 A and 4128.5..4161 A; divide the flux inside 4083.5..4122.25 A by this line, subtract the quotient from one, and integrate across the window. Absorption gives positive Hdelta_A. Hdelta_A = 3.5 A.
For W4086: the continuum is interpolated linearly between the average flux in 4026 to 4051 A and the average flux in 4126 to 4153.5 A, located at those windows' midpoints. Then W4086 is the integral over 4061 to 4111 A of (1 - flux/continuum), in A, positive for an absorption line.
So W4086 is 3.99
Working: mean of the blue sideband 48.7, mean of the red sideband 48.2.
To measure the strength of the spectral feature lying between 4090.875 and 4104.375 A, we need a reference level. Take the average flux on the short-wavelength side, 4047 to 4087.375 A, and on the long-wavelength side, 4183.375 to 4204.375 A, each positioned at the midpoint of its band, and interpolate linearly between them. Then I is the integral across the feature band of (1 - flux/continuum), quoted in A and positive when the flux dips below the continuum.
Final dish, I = 1.73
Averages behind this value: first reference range 46.9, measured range 40.8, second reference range 46.4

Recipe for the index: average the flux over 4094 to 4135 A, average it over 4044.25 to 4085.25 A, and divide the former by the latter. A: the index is 0.93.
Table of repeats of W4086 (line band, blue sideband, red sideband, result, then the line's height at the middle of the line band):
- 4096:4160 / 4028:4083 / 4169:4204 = 0.8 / 46.4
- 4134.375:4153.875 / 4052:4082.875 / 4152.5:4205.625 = -1.0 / 46.7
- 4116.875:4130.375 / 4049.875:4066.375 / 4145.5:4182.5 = -0.8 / 46.8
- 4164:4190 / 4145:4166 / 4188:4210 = 1.6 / 48.4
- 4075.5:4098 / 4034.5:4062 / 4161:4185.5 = 0.1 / 47.6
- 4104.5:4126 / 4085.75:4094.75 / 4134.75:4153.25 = 1.2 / 48.3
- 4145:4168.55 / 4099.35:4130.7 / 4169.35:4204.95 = -2.4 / 45.1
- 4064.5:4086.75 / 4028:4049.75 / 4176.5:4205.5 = 0.2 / 47.8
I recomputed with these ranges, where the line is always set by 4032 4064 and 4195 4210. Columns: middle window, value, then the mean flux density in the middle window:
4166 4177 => 0.35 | 45.1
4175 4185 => 0.29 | 45.2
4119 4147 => -0.91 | 48.5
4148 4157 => -0.26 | 48.2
